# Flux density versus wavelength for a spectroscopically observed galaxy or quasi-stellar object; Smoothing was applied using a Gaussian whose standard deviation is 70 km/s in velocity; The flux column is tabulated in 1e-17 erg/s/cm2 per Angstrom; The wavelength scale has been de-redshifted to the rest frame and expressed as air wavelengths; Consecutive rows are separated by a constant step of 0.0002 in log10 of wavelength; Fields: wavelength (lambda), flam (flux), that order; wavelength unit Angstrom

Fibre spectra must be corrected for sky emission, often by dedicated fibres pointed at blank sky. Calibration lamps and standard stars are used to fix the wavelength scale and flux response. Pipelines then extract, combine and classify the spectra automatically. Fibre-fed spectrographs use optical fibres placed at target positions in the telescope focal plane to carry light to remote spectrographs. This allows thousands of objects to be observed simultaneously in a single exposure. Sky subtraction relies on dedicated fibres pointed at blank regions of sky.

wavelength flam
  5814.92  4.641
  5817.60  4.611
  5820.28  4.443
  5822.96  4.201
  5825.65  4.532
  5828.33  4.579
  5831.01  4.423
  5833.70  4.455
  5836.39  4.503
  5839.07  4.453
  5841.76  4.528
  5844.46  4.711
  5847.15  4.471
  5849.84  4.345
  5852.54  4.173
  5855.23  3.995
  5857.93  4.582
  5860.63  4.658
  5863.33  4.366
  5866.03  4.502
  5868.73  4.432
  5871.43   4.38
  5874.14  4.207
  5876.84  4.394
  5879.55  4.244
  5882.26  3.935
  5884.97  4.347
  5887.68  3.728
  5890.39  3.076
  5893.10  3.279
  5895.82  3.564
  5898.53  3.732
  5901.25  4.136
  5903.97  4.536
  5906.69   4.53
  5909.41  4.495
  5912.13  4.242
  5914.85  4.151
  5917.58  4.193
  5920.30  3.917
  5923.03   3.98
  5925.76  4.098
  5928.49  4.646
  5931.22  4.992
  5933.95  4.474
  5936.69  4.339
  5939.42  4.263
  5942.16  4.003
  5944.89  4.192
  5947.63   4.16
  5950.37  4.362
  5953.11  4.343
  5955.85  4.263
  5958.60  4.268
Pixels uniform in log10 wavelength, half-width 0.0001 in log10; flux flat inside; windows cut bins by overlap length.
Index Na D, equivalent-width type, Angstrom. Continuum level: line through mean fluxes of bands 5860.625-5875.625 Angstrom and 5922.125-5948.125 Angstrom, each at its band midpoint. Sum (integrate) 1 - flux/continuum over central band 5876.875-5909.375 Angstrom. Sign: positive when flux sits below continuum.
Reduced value 3.1 Angstrom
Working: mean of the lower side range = 4.4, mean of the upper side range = 4.33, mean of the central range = 3.96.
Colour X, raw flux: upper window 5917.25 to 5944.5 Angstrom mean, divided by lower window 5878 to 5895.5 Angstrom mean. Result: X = 1.14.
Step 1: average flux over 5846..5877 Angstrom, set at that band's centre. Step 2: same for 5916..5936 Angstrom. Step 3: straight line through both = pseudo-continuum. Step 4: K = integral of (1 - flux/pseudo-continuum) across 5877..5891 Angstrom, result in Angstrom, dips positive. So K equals 1.30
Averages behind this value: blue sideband 4.37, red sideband 4.33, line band 3.95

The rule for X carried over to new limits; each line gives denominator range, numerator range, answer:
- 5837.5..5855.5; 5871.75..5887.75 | 0.95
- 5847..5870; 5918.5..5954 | 0.98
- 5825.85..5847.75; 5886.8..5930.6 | 0.89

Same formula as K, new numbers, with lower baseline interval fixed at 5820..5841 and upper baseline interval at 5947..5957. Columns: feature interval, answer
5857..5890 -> 0.91 Angstrom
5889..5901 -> 2.44 Angstrom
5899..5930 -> 0.63 Angstrom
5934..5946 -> 0.22 Angstrom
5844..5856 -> 0.27 Angstrom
